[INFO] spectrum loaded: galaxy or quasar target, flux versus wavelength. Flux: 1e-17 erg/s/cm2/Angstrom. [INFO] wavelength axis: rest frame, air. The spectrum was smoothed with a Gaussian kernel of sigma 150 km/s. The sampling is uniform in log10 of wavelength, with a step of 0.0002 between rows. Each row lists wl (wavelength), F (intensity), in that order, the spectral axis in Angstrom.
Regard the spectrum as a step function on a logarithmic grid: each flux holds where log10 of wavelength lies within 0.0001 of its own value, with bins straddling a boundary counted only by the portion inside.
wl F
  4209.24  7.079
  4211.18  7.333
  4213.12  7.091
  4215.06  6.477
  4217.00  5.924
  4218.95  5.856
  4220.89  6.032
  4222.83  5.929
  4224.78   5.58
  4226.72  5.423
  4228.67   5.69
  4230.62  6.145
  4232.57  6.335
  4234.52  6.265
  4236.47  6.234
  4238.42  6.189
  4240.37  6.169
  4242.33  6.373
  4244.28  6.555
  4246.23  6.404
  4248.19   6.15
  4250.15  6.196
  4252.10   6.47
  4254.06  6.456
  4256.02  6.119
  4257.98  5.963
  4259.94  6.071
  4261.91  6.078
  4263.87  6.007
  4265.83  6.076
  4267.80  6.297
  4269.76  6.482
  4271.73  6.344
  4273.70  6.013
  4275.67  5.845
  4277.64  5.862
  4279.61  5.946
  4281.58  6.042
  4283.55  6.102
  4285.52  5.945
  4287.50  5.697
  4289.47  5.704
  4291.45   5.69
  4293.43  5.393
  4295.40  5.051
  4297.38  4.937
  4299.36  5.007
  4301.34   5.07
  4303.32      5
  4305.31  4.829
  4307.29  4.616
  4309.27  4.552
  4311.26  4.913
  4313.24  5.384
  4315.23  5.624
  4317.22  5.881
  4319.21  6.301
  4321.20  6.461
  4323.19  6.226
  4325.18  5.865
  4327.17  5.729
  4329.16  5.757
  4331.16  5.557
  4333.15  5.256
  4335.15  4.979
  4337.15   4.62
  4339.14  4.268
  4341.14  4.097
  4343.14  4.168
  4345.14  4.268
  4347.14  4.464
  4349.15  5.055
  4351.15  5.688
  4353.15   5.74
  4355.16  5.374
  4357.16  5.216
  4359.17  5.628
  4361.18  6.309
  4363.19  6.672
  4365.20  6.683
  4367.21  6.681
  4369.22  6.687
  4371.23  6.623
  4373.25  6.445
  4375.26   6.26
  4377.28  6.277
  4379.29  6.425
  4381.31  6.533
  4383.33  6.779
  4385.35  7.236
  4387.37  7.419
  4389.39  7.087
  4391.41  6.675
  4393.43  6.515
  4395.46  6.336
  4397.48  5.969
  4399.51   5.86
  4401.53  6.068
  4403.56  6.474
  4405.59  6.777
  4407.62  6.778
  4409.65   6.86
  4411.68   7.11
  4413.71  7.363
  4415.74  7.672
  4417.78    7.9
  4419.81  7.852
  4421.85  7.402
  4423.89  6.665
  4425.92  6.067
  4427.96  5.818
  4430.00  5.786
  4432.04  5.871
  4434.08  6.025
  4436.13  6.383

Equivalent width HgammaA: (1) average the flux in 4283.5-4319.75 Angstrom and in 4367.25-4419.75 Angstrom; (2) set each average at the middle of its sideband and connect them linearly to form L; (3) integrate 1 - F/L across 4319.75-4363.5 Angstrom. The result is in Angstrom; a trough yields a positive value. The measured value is 4.5 Angstrom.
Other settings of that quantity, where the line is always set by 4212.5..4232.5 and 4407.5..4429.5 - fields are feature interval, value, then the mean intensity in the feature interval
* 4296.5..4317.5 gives 4.56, 5.05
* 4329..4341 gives 2.98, 4.95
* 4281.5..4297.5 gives 1.83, 5.63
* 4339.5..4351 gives 3.72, 4.5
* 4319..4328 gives 0.59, 6.11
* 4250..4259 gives -0.10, 6.25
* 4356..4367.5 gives 0.98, 6.16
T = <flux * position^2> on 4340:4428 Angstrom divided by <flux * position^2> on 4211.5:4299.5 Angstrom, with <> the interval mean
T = 1.11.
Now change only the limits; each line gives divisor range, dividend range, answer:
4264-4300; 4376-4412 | 1.20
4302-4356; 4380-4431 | 1.34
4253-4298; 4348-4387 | 1.10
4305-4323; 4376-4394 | 1.28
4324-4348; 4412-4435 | 1.43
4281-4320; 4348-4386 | 1.19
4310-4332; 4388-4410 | 1.17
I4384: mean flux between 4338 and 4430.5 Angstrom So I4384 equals 6.27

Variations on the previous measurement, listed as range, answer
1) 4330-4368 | 5.3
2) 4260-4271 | 6.18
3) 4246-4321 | 5.75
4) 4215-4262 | 6.12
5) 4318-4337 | 5.74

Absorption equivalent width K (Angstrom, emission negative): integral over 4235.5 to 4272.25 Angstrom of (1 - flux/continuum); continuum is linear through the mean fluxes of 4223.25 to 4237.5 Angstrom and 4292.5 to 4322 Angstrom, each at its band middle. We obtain -3.2 Angstrom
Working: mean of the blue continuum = 5.95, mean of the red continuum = 5.26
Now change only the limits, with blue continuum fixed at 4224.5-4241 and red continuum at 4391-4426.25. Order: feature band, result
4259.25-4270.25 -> 0.0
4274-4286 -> 0.5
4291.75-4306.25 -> 2.9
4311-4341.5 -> 4.6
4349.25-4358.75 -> 1.6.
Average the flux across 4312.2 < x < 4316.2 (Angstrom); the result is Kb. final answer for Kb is 5.5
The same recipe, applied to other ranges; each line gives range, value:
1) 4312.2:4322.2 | 5.92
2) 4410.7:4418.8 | 7.52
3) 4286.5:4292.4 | 5.69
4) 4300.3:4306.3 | 4.96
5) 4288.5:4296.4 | 5.46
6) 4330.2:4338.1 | 5.1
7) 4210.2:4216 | 6.97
